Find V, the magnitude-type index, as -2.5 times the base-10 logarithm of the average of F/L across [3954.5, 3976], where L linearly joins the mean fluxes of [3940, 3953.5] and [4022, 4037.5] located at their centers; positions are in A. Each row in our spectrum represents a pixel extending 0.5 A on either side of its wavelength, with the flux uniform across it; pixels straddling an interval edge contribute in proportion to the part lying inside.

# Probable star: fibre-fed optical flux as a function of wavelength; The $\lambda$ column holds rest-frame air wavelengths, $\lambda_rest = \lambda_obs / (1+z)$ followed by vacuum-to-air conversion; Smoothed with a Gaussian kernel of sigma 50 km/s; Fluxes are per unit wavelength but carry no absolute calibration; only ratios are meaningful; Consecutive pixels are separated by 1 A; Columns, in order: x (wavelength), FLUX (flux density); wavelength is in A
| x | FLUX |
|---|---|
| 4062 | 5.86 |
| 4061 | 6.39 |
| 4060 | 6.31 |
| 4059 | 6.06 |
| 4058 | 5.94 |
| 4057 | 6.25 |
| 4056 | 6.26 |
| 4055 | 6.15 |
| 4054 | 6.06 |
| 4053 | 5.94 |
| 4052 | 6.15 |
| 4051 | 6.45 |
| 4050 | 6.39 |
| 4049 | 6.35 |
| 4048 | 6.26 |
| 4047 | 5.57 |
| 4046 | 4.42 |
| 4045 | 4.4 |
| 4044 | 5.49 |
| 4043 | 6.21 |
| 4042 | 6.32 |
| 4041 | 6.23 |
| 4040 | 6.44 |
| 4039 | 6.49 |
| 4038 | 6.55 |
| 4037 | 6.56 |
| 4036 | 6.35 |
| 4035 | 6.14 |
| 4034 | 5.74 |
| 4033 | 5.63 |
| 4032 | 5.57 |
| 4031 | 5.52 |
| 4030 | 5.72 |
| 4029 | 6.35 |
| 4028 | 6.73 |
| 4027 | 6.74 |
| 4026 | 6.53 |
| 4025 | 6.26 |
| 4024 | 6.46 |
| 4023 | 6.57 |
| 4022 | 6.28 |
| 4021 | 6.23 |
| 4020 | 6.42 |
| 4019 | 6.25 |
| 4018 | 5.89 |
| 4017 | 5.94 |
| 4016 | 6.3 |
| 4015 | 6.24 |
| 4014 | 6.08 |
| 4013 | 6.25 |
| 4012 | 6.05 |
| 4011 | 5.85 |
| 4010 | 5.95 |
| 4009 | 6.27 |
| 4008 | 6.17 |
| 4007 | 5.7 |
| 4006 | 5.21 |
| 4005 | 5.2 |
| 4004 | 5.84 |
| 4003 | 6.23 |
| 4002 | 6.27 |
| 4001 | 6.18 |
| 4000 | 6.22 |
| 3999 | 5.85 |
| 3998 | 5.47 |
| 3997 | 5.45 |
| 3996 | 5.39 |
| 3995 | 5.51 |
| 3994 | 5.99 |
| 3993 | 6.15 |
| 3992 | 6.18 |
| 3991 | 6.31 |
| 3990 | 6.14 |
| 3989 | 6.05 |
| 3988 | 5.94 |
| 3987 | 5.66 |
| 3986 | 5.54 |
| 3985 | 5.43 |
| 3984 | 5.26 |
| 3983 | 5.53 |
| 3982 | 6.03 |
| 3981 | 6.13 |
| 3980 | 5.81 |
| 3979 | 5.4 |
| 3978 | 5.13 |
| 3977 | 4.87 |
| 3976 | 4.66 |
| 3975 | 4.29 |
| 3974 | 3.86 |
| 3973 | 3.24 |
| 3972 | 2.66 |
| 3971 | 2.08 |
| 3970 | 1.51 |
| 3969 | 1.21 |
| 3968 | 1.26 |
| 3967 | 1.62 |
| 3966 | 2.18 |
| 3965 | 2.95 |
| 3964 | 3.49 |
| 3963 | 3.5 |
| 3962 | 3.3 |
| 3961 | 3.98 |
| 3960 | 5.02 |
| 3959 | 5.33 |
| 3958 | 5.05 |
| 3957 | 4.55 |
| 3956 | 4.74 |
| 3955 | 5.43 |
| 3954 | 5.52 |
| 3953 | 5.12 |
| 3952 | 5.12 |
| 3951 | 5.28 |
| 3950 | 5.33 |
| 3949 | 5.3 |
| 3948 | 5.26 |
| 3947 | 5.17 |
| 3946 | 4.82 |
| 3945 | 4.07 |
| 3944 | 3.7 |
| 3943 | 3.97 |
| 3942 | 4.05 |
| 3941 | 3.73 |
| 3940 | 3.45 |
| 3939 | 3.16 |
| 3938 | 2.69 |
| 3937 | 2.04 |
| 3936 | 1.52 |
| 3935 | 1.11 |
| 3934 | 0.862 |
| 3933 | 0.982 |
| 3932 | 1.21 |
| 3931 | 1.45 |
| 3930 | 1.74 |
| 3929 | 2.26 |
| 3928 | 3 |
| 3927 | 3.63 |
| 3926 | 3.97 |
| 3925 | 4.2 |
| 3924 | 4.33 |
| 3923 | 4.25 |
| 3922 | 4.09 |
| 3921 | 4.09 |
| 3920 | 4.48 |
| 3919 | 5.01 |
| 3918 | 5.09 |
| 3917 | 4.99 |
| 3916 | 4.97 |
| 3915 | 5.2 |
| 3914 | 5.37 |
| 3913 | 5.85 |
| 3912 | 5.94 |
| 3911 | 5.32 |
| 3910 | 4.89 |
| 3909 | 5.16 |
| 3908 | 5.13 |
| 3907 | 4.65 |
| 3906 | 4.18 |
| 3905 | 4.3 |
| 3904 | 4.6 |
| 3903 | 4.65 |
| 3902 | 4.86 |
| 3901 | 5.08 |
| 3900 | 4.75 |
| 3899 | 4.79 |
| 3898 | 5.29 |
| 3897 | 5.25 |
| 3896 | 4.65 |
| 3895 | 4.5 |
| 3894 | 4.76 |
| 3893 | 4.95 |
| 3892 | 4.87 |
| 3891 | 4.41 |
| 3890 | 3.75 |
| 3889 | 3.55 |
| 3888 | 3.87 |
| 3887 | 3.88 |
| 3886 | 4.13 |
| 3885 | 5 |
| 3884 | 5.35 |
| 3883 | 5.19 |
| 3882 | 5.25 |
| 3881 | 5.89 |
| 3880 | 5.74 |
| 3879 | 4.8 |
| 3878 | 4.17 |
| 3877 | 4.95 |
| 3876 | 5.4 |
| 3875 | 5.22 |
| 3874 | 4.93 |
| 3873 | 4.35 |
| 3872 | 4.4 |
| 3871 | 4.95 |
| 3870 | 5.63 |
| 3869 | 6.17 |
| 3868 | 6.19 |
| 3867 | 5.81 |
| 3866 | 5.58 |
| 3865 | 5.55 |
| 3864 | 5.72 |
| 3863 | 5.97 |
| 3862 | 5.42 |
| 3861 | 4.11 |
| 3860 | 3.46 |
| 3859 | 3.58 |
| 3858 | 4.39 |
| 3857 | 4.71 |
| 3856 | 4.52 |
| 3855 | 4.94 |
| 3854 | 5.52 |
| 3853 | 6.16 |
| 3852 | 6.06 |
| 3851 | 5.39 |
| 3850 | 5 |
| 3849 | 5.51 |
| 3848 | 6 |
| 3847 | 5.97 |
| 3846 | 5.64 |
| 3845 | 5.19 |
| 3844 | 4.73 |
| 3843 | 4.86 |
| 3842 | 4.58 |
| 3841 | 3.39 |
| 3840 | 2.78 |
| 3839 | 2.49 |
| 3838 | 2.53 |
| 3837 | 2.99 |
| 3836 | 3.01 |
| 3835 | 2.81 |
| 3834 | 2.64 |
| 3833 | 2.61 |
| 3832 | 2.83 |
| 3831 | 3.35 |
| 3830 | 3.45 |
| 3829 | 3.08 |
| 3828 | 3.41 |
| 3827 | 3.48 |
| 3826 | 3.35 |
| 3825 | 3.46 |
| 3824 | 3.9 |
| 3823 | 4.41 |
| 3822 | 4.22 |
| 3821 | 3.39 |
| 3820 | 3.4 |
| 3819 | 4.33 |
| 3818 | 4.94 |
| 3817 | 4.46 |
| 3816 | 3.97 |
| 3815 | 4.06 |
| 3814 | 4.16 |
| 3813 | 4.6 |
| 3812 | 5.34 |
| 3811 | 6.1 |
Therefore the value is 0.40 mag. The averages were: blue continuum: 4.64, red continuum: 6.19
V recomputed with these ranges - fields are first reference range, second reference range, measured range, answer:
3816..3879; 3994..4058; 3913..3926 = 0.09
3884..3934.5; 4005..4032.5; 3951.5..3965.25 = 0.12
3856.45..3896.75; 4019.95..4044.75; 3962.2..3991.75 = 0.32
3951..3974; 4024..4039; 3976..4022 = -0.18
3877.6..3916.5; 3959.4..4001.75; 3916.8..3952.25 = 0.31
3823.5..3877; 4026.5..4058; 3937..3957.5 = 0.18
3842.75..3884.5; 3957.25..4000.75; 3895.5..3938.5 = 0.23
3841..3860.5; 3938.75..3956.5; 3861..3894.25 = -0.02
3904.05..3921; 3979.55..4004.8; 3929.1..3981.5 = 0.44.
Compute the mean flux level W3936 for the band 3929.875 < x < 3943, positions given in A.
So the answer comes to 2.23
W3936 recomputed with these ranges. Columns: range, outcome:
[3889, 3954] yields 4.17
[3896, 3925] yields 4.86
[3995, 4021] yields 5.94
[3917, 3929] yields 4.15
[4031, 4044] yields 6.13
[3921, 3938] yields 2.59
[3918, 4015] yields 4.46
